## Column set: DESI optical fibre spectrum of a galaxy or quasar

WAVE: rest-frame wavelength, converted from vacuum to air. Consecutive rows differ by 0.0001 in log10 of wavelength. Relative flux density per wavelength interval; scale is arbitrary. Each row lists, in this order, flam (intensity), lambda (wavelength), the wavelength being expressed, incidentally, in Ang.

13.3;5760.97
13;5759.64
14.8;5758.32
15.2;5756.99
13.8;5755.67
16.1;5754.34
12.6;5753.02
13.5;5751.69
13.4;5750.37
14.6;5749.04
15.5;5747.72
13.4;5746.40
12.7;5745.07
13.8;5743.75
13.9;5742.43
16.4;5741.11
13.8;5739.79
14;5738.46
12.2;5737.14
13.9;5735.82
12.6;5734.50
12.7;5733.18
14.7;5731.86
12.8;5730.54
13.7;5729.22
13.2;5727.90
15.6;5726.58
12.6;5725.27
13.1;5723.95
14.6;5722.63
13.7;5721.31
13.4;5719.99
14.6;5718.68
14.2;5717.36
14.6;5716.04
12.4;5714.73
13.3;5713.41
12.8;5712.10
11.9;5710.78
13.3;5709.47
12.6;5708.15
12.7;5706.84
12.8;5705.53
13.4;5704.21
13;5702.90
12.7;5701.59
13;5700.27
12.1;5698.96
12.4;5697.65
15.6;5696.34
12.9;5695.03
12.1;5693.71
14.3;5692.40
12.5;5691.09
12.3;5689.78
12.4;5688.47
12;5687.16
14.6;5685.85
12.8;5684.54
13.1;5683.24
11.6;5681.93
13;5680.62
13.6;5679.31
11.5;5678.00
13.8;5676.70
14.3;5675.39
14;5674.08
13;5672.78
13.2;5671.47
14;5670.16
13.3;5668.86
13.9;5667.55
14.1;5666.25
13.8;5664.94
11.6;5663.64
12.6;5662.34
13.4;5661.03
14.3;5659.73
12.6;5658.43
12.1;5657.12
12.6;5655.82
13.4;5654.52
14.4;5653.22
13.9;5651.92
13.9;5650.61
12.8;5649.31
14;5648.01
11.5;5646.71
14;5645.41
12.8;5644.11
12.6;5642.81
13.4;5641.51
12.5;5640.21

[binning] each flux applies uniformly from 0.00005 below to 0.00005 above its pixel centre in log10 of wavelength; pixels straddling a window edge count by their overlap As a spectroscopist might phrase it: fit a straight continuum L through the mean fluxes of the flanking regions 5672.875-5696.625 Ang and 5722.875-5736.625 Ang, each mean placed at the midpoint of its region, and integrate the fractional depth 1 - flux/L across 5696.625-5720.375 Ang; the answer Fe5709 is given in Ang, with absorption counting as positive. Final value 0.4 Ang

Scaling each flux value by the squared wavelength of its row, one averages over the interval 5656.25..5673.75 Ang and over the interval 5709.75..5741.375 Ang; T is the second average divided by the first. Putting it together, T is 1.05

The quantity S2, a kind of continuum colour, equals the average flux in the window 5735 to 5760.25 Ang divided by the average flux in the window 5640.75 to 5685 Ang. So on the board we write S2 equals 1.1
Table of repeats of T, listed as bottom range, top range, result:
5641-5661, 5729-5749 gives 1.07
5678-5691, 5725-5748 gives 1.10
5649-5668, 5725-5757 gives 1.07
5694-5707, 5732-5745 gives 1.06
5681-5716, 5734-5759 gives 1.11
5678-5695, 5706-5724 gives 1.06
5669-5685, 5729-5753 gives 1.07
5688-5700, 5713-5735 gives 1.06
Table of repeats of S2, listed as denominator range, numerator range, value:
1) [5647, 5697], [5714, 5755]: 1.04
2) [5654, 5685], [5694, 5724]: 1.01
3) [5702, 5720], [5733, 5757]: 1.05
